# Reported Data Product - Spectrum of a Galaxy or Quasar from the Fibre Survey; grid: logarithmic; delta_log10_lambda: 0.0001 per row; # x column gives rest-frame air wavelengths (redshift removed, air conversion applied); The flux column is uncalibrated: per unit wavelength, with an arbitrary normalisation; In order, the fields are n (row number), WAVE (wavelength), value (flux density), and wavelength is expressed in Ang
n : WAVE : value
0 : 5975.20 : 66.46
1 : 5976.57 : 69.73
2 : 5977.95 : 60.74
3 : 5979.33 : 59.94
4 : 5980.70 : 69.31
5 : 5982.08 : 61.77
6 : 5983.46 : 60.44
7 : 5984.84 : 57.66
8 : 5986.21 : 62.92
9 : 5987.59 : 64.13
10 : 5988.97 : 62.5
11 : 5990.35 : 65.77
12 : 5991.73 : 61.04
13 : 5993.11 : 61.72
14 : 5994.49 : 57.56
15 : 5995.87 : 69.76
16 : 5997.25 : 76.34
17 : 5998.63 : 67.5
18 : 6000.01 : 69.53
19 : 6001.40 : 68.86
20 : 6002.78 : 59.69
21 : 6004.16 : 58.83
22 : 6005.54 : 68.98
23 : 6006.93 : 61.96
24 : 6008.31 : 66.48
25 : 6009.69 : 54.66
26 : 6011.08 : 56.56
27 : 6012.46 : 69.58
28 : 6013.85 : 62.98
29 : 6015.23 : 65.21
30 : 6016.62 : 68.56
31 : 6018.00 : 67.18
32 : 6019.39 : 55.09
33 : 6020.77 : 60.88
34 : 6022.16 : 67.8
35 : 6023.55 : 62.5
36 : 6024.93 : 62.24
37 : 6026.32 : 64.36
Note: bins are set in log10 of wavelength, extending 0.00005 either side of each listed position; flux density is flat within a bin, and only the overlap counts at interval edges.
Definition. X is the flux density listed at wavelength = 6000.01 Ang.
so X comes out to 69.53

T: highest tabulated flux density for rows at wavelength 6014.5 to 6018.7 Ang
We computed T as 68.56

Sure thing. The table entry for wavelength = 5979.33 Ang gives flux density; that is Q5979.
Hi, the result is 59.94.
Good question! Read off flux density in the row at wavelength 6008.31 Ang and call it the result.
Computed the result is 66.48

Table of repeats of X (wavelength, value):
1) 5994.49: 57.56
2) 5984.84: 57.66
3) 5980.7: 69.31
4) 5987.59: 64.13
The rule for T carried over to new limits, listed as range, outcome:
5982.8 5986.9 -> 62.92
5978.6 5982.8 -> 69.31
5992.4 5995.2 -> 61.72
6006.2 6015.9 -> 69.58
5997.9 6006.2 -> 69.53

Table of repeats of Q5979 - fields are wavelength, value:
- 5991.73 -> 61.04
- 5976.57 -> 69.73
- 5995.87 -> 69.76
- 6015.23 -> 65.21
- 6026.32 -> 64.36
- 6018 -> 67.18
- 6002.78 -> 59.69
